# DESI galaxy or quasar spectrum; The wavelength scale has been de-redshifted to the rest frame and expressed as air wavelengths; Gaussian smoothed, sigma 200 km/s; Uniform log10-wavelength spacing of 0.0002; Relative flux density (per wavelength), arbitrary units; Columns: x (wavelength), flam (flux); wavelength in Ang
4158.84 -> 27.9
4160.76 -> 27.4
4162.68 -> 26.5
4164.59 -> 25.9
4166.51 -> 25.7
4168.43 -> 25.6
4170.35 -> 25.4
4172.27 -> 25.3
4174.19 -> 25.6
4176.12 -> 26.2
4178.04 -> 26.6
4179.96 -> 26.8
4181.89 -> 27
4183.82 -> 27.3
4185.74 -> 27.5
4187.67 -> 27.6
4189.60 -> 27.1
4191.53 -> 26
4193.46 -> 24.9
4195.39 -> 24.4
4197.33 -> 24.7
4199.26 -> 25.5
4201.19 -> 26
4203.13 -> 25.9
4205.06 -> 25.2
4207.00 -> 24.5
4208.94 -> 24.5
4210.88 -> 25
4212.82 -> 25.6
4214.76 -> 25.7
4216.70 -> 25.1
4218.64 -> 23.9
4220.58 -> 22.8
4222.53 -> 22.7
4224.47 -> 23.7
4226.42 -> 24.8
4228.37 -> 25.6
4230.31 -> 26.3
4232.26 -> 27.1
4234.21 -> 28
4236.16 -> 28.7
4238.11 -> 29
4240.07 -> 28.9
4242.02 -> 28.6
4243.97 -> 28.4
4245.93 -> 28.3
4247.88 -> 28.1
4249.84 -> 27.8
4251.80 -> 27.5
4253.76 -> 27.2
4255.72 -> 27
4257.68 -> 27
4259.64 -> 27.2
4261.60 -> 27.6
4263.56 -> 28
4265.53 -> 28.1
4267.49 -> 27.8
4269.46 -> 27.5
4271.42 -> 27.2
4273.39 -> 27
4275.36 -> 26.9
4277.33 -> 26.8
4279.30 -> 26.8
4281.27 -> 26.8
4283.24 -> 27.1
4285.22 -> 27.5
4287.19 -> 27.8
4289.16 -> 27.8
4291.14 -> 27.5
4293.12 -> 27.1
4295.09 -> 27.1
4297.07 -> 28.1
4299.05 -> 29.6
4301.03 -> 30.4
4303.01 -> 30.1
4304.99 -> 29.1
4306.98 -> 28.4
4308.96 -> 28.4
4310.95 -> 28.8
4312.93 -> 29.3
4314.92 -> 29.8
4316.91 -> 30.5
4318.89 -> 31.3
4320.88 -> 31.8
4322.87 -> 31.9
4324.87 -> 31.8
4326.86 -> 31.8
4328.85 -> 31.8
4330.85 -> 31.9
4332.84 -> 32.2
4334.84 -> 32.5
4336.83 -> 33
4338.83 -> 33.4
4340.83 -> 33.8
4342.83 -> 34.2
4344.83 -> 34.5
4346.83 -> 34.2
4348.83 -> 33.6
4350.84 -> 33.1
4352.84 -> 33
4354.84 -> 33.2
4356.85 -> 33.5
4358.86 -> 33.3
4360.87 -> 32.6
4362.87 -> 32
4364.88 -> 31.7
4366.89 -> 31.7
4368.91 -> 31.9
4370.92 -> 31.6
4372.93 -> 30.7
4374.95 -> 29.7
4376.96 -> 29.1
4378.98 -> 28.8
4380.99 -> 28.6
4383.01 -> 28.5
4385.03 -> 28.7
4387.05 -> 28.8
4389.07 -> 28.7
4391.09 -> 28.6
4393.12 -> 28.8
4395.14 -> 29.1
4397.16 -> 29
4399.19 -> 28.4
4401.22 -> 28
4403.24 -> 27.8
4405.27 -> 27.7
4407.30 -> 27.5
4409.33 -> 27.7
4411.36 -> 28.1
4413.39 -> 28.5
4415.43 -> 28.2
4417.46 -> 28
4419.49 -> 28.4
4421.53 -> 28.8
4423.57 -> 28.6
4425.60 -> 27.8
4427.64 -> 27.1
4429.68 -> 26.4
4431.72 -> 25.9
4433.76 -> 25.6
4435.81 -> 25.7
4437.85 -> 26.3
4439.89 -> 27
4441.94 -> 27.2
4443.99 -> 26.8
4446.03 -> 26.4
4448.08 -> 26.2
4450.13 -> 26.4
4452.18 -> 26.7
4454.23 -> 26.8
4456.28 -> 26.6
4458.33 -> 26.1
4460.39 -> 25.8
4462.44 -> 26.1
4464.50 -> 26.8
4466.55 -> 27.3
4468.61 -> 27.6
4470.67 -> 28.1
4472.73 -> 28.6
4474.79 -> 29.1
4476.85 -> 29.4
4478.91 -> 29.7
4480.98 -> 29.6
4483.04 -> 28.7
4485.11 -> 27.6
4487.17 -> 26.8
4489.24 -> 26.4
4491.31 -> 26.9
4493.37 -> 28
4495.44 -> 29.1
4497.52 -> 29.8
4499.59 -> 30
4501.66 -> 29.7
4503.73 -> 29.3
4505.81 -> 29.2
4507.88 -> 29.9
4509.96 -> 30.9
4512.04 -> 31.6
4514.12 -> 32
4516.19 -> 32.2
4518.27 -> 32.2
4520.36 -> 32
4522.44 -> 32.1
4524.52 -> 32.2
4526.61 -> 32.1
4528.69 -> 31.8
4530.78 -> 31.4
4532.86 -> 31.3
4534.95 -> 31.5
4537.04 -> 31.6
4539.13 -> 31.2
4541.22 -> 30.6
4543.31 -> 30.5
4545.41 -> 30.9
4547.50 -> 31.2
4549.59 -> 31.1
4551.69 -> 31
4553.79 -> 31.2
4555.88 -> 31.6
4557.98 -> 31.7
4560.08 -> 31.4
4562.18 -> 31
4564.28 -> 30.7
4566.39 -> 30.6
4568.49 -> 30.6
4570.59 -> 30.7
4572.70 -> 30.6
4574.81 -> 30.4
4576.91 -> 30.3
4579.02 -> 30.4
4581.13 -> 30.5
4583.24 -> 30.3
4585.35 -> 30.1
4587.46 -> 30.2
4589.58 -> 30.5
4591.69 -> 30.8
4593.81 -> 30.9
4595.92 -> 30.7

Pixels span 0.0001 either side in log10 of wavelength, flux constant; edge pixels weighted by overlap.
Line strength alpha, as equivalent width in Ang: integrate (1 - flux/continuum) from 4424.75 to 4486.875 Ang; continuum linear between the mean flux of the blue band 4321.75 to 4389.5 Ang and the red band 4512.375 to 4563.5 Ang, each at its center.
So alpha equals 8.7 Ang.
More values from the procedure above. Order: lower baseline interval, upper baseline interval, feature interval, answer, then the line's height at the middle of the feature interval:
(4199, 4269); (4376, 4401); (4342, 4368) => -4.48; 28.2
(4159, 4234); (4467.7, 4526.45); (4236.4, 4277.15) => -2.00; 26.5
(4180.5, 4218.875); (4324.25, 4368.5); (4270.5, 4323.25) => 3.36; 30.4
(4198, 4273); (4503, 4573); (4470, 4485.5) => 0.69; 30.3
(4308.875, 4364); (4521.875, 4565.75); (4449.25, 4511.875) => 6.83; 31.6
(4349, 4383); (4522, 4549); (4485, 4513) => 2.17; 31.4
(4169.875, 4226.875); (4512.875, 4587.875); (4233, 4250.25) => -1.50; 26.1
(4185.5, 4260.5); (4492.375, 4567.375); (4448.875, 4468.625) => 2.18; 29.9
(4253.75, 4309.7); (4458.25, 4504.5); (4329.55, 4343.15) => -2.46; 27.9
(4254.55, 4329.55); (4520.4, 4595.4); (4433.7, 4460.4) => 3.16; 30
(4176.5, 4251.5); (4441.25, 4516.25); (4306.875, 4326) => -2.34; 27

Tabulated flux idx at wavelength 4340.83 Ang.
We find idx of 33.8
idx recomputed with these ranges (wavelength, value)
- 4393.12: 28.8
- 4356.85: 33.5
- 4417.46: 28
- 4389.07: 28.7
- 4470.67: 28.1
